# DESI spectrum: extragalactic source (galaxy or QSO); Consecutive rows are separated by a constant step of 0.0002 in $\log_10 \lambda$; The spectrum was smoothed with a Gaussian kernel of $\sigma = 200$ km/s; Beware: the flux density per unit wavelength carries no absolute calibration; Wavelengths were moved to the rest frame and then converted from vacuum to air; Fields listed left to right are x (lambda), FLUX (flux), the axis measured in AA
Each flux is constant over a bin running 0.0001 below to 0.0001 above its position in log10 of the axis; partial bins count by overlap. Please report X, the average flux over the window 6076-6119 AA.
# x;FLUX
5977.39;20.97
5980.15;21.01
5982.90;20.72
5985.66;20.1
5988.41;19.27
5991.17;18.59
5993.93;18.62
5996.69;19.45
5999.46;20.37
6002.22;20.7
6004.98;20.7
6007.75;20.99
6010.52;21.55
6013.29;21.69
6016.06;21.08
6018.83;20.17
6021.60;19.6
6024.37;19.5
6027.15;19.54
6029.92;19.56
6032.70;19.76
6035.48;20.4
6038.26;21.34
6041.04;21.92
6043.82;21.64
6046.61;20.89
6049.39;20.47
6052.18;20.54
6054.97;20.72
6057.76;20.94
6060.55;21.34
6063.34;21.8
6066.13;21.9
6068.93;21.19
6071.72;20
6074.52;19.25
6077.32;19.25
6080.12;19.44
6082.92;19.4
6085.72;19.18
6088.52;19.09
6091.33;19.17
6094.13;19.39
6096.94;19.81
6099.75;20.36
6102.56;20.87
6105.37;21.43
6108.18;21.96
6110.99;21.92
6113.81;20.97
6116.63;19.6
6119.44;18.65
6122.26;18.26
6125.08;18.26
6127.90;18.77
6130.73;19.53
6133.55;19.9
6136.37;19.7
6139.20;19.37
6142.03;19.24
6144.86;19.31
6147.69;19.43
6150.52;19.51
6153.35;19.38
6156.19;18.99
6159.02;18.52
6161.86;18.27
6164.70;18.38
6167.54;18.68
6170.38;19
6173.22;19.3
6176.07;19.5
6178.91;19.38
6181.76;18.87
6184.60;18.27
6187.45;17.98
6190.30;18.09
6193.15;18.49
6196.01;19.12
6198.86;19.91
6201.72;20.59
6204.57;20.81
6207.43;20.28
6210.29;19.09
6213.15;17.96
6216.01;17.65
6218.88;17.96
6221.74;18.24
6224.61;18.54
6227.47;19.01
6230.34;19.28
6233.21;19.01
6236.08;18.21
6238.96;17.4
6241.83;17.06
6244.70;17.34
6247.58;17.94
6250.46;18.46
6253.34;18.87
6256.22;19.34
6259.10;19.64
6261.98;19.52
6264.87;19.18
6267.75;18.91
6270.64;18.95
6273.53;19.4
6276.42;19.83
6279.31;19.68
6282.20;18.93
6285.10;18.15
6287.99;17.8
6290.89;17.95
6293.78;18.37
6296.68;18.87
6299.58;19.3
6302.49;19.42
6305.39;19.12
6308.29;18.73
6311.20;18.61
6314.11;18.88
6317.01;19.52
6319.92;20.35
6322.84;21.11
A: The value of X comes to 20.1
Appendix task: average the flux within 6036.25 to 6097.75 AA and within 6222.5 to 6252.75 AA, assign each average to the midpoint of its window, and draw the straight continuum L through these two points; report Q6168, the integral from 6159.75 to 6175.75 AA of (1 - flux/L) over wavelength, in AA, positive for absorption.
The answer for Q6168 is 0.29 AA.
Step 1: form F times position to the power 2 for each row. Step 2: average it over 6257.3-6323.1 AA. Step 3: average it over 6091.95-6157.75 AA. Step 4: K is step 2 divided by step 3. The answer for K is 1.0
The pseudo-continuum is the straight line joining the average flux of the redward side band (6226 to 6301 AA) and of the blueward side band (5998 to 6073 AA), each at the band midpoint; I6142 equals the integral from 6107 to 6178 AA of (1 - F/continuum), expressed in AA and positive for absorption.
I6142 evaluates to 1.54 AA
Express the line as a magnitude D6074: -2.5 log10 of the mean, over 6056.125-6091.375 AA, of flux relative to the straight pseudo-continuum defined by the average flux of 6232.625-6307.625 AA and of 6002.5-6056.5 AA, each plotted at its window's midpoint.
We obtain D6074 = 0.005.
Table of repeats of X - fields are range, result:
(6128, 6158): 19.4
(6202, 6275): 18.8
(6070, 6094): 19.4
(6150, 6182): 19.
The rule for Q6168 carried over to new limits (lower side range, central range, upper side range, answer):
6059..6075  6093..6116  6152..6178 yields -0.7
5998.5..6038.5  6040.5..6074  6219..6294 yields -1.5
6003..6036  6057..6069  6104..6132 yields -0.8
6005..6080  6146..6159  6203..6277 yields 0.2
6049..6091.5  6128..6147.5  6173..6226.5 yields 0.1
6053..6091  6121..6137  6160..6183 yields 0.4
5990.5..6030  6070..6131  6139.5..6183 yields -0.8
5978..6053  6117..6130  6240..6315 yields 0.7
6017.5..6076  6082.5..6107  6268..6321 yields 0.5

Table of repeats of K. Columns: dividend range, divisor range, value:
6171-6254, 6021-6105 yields 0.97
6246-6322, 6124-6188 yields 1.04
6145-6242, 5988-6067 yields 0.97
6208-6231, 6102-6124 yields 0.94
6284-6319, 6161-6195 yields 1.04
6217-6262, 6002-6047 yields 0.96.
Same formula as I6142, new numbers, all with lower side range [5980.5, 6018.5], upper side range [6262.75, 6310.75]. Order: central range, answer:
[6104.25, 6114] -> -0.9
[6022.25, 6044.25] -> -0.3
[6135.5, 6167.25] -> 0.8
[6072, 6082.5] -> 0.3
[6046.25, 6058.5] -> -0.4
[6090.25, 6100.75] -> 0.1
